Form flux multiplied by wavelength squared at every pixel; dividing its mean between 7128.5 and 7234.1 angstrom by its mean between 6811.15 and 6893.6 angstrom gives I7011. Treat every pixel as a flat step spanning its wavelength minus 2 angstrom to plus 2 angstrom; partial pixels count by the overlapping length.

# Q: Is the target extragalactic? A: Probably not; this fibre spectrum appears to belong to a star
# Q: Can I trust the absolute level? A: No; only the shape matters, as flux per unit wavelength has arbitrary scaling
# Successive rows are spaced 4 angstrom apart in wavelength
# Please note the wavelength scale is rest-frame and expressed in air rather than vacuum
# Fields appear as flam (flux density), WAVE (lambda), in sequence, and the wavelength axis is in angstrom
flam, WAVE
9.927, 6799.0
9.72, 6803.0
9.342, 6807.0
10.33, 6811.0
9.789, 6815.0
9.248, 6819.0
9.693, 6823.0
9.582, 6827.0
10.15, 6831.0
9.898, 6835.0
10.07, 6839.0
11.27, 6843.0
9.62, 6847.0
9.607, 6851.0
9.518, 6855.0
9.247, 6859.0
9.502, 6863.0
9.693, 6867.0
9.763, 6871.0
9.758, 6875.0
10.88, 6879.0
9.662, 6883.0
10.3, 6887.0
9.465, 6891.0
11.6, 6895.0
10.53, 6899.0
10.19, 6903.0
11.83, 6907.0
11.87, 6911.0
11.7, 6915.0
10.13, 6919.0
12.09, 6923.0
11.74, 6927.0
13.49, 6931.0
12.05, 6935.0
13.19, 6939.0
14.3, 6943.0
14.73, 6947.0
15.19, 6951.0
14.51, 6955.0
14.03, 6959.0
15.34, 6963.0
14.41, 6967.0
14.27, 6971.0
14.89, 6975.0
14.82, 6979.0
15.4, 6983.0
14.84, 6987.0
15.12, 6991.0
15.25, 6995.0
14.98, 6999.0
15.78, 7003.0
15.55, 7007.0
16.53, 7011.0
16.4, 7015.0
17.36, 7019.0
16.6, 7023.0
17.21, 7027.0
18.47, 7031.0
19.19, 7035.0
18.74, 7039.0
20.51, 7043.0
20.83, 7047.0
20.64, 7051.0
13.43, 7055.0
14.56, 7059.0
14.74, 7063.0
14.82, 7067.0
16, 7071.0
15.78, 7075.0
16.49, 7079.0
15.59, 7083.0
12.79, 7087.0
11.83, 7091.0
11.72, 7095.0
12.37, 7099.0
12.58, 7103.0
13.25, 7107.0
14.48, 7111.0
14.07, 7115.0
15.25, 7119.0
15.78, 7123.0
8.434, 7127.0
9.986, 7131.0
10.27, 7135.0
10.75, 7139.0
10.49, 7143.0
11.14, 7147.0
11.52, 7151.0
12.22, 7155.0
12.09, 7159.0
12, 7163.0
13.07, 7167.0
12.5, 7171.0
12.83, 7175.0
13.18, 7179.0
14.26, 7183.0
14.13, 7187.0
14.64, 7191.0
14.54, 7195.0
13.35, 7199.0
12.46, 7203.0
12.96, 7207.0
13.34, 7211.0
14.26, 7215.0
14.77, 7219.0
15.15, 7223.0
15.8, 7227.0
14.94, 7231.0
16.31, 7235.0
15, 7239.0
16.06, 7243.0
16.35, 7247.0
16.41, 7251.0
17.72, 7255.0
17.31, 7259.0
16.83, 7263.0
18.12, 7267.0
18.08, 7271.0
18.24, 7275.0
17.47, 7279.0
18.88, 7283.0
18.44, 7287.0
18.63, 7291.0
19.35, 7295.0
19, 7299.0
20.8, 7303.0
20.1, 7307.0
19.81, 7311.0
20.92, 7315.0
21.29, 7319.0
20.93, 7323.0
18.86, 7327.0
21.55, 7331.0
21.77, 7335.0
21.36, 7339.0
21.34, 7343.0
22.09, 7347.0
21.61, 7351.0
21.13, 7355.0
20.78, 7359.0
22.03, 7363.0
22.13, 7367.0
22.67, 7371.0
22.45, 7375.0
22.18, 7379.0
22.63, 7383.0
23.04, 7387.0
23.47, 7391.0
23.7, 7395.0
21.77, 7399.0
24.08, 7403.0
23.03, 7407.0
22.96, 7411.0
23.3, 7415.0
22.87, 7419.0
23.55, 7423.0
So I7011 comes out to 1.45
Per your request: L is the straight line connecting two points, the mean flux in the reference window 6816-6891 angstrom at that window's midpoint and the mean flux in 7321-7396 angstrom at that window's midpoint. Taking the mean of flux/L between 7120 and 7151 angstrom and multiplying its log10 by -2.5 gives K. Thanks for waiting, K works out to 0.428 mag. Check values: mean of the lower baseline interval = 9.85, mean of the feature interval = 11.2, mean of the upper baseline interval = 21.9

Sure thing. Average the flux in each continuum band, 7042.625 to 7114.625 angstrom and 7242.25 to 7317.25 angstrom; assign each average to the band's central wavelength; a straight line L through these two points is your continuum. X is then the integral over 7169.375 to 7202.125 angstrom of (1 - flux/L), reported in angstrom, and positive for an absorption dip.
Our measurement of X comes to 6.15 angstrom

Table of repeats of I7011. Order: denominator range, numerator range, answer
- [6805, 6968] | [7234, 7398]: 2.01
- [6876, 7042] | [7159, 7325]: 1.26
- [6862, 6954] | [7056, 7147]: 1.21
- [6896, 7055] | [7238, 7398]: 1.48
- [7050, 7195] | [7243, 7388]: 1.59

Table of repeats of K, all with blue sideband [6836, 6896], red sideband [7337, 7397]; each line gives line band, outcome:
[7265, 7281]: 0.11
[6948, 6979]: -0.19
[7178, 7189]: 0.26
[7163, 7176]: 0.34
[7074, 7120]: 0.13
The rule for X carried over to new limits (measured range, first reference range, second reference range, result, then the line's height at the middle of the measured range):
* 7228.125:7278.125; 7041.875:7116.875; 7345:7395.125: 6.7 angstrom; 19.3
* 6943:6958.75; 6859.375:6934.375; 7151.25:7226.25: -4.7 angstrom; 11.3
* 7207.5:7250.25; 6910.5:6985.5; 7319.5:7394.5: 9.1 angstrom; 19.2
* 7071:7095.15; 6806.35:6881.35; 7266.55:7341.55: 0.9 angstrom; 15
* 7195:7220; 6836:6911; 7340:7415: 6.5 angstrom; 18.3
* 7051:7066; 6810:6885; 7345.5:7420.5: -0.3 angstrom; 14.8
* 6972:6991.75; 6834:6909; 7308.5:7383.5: -3.4 angstrom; 12.8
